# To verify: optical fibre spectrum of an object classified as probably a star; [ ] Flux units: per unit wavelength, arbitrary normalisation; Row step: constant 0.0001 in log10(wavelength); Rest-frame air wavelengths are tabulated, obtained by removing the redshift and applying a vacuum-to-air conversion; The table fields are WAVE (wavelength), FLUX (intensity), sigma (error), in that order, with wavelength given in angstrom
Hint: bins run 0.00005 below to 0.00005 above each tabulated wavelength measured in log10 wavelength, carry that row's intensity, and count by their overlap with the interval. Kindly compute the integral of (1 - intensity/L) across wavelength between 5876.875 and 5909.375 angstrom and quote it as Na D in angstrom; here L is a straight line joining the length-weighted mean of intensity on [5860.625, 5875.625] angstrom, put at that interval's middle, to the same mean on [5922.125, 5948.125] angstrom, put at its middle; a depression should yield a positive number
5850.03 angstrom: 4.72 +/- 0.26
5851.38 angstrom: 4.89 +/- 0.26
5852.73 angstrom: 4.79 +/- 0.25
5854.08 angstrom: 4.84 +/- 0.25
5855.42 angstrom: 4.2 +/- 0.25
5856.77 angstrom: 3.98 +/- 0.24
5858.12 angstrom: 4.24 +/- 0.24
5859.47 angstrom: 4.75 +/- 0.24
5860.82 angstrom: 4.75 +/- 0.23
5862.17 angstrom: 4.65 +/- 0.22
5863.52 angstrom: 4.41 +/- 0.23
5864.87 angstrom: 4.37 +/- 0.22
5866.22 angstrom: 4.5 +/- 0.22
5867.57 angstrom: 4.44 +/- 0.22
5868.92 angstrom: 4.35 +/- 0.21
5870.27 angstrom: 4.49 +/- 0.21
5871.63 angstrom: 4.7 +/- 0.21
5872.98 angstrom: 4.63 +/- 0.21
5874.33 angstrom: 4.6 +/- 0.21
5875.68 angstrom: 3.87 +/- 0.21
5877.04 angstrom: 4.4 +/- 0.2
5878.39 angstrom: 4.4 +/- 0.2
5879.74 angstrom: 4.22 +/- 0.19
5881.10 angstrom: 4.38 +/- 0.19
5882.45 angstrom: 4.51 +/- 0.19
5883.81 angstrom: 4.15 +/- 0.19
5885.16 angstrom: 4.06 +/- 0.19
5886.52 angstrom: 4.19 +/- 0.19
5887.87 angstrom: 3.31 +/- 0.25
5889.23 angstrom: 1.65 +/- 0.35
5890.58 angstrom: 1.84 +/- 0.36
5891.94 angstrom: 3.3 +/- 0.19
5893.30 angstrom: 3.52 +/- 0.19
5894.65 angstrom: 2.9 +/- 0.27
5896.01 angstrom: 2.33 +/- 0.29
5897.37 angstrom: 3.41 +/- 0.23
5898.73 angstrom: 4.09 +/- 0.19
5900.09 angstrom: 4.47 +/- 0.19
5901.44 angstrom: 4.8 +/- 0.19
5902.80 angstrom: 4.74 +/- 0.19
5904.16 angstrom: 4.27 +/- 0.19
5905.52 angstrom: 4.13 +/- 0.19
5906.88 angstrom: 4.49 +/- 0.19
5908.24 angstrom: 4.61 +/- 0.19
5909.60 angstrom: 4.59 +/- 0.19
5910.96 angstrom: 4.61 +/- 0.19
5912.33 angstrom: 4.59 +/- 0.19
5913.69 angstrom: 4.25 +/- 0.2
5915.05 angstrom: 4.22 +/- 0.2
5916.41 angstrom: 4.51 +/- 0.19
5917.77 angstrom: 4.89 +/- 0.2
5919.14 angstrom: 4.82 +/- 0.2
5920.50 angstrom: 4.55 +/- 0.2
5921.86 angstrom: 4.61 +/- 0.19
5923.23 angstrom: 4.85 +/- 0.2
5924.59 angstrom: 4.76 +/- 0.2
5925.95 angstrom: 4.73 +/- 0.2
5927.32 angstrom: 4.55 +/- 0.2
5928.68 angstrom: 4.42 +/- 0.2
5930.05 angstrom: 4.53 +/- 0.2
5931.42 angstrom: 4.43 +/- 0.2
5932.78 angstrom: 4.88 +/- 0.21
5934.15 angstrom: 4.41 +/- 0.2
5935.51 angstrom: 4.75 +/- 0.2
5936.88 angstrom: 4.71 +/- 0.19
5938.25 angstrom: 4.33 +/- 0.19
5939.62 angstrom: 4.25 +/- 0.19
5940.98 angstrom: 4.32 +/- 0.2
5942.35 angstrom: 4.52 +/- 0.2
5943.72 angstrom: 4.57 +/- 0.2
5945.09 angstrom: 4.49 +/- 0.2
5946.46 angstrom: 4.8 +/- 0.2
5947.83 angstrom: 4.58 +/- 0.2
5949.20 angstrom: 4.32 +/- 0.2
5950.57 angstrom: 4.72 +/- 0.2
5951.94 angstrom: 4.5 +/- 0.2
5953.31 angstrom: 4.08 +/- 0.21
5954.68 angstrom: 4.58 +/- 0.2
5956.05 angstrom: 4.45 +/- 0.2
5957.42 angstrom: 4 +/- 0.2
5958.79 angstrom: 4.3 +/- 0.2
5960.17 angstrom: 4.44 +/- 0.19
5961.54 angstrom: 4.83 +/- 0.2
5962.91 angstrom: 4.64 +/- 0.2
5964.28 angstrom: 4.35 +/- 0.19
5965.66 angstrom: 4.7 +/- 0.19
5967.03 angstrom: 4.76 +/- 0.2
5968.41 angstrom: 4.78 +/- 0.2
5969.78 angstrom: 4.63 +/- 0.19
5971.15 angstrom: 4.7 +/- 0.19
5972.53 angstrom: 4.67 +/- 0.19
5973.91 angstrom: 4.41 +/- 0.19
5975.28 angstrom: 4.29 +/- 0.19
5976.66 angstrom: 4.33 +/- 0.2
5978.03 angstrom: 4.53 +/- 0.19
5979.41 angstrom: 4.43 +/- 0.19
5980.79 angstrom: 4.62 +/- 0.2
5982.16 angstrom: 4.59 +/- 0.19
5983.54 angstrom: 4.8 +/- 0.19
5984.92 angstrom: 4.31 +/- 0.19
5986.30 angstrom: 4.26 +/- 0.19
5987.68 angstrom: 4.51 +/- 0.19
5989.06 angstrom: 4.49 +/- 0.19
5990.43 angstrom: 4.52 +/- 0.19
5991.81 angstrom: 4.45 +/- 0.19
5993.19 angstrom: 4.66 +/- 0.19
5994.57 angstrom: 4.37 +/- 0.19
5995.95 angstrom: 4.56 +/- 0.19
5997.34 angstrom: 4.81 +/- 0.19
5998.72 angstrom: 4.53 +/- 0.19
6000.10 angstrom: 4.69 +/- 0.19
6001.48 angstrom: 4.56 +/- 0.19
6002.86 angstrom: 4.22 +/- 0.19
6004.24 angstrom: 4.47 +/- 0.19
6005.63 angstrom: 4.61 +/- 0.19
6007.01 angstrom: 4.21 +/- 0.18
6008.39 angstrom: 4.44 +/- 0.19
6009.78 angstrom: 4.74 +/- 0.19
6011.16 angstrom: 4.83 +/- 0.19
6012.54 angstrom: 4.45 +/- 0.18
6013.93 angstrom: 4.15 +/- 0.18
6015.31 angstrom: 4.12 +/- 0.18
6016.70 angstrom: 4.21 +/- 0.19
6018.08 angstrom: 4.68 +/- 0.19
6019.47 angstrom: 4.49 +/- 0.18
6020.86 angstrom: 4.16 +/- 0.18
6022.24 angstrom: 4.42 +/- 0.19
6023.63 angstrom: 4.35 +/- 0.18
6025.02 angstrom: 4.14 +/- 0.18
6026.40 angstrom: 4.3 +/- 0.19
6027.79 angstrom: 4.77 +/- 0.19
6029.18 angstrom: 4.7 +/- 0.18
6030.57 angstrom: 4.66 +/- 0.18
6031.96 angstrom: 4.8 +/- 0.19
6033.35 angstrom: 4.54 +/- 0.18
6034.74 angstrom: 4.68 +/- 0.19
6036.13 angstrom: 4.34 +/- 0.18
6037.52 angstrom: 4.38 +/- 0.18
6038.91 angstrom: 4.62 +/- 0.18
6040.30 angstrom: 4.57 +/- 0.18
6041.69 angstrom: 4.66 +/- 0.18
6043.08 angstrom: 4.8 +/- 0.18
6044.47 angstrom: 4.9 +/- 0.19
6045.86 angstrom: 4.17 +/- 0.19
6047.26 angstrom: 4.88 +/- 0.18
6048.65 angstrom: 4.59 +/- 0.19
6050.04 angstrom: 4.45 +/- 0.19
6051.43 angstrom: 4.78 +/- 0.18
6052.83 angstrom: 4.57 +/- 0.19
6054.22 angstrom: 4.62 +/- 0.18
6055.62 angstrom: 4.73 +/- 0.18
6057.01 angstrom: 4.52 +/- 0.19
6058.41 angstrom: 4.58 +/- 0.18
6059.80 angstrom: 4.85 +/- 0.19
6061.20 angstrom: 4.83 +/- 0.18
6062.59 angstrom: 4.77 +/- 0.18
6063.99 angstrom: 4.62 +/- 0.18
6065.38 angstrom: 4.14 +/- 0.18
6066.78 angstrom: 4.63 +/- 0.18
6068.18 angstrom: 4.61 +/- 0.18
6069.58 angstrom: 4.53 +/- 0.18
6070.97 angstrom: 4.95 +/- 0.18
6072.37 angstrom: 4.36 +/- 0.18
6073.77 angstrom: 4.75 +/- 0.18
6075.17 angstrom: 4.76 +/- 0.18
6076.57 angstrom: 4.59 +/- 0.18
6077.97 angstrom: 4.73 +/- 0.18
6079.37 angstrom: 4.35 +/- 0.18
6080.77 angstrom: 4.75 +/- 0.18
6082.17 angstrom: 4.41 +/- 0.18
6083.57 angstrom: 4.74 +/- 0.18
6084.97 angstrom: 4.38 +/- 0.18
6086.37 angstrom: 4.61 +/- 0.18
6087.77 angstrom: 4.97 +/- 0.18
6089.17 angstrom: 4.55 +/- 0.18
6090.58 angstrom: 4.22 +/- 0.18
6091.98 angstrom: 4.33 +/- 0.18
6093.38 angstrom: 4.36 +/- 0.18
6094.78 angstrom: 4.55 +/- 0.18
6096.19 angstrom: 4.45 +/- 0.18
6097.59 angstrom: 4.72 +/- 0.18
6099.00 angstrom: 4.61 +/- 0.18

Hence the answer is 4.93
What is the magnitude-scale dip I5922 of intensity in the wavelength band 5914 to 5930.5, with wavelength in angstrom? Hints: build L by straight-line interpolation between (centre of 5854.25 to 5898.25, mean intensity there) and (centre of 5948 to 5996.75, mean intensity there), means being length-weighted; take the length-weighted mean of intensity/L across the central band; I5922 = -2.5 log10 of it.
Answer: -0.09 mag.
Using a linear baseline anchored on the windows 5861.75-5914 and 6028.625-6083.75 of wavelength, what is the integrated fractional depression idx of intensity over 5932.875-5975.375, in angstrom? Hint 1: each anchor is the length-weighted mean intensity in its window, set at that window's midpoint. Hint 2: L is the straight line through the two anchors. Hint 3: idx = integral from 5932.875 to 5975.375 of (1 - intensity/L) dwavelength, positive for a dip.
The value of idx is -2.3 angstrom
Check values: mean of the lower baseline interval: 4.08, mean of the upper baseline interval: 4.62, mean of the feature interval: 4.52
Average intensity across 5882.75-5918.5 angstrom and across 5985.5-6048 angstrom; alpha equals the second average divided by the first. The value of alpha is 1.15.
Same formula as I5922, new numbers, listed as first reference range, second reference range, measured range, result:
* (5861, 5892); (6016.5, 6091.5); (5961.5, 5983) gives -0.05 mag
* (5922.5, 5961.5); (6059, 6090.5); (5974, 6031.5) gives 0.02 mag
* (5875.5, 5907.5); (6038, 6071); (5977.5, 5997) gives -0.05 mag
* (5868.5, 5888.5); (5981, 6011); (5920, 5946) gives -0.04 mag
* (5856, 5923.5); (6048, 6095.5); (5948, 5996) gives -0.03 mag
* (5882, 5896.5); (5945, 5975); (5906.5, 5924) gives -0.23 mag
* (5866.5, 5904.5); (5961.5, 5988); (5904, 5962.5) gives -0.06 mag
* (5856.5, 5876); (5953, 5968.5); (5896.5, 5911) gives 0.03 mag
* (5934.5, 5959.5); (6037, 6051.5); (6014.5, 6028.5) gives 0.05 mag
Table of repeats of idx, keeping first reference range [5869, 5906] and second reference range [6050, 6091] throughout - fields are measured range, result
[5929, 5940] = -1.2 angstrom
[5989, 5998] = -0.5 angstrom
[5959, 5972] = -1.3 angstrom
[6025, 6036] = -0.3 angstrom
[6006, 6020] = -0.1 angstrom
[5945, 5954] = -0.8 angstrom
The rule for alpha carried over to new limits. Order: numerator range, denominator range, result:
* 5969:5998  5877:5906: 1.20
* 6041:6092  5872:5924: 1.12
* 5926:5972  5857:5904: 1.12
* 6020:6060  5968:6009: 1.01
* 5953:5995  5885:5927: 1.11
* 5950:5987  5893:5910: 1.12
